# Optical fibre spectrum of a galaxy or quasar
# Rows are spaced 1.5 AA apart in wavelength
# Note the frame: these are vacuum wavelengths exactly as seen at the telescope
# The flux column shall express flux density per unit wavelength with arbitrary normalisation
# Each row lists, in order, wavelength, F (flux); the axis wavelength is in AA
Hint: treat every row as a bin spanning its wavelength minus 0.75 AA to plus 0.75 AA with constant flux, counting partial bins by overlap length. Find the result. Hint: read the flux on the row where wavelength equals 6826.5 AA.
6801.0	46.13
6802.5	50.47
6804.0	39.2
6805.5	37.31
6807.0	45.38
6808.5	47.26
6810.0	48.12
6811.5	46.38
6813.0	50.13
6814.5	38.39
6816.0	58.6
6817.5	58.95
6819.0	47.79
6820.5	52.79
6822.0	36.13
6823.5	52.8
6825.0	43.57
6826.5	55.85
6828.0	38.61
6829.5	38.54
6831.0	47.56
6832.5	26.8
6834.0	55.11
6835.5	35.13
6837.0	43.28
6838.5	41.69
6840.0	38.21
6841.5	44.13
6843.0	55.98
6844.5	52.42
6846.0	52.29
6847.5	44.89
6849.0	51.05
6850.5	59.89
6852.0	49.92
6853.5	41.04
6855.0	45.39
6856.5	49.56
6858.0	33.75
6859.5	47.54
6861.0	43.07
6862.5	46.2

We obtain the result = 55.85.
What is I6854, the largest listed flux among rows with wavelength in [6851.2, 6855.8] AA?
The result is 49.92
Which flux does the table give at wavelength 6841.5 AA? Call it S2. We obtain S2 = 44.13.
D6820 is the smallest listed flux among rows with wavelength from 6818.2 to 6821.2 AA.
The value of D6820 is 47.79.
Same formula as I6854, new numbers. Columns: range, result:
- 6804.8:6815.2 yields 50.13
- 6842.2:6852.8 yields 59.89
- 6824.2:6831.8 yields 55.85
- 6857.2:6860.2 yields 47.54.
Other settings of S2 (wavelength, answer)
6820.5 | 52.79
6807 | 45.38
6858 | 33.75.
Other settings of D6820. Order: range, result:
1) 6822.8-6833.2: 26.8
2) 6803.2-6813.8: 37.31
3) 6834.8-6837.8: 35.13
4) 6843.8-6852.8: 44.89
